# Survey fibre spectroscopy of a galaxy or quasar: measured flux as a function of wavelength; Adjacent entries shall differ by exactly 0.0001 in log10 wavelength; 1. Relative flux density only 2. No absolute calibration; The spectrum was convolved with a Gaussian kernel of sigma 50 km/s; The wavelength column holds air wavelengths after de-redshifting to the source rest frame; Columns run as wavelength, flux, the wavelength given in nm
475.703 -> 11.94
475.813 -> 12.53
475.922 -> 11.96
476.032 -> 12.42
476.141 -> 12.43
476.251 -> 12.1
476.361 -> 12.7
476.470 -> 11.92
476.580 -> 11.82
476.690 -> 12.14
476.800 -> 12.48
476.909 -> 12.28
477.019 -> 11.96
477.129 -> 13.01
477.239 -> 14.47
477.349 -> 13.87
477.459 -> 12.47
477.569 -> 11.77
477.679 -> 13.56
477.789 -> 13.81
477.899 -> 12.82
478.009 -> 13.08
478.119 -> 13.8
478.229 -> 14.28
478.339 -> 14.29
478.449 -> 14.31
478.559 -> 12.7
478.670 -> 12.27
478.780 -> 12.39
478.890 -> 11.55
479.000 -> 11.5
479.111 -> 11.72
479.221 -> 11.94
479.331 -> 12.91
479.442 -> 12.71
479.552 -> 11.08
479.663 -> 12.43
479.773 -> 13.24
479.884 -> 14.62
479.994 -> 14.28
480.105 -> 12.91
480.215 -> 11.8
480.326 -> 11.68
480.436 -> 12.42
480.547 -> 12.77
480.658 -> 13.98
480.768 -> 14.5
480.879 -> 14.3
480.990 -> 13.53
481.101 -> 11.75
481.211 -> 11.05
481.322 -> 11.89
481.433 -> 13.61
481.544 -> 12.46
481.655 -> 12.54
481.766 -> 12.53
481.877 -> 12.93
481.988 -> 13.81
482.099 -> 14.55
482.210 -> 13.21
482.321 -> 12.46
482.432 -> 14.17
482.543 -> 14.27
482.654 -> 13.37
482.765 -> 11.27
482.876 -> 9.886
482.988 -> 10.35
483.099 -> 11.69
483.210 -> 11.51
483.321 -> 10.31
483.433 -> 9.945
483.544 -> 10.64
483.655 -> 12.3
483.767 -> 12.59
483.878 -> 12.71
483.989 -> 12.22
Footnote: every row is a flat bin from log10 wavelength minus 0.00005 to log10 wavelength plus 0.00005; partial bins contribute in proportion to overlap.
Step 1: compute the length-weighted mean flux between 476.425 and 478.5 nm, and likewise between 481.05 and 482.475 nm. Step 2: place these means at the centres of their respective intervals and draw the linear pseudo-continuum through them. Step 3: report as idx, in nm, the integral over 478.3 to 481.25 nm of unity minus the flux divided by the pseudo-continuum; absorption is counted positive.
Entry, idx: 0.04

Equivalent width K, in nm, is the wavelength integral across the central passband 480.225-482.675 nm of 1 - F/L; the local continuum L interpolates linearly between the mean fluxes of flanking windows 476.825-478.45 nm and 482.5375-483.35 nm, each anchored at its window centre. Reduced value -0.22 nm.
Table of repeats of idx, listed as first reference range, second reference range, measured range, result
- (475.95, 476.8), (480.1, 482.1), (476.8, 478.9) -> -0.12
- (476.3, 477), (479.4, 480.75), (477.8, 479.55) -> -0.03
